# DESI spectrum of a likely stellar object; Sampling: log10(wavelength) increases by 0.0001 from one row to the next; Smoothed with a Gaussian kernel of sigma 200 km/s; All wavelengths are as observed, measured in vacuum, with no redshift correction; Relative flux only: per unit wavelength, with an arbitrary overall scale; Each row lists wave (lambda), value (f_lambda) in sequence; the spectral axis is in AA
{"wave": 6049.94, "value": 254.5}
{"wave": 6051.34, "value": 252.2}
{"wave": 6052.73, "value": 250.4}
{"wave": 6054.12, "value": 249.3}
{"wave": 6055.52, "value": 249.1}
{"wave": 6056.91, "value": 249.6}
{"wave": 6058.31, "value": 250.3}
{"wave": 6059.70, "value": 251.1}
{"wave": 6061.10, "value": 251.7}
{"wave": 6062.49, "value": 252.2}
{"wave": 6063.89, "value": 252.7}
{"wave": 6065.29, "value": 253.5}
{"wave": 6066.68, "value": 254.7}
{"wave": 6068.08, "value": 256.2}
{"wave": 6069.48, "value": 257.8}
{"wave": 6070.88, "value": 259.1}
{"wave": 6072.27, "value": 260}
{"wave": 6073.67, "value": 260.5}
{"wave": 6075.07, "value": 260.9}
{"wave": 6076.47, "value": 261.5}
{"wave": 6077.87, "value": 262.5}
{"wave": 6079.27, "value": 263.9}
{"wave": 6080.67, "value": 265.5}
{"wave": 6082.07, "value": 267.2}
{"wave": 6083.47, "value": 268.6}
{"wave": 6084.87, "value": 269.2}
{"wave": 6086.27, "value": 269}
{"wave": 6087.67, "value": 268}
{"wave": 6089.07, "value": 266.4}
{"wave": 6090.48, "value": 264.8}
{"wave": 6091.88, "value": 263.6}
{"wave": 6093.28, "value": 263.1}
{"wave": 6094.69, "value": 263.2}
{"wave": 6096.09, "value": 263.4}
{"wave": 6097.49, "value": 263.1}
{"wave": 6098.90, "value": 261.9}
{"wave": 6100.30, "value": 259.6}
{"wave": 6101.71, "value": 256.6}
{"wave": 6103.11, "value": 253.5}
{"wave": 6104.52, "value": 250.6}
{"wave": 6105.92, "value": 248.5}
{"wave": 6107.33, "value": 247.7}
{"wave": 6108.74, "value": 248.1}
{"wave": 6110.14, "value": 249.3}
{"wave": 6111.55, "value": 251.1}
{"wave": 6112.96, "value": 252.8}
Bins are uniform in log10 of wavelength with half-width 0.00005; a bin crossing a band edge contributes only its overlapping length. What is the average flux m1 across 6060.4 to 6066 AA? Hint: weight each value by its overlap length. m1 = 253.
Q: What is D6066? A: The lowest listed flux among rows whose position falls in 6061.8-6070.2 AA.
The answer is 252.2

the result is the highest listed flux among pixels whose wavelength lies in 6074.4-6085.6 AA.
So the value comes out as 269.2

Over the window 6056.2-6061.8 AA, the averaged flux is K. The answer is 251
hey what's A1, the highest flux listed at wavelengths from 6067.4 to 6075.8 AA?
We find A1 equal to 260.9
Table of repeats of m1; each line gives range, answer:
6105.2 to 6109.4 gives 248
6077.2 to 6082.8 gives 265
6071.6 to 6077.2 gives 261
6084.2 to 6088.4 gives 269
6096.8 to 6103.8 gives 259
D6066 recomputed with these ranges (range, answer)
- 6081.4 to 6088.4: 267.2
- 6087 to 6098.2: 263.1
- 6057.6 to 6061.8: 250.3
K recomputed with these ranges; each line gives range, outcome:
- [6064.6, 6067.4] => 254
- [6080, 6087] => 268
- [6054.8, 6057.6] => 249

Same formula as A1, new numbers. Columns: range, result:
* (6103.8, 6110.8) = 250.6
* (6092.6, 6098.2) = 263.4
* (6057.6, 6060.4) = 251.1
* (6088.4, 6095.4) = 266.4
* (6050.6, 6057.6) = 252.2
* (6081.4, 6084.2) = 268.6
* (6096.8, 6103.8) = 263.1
